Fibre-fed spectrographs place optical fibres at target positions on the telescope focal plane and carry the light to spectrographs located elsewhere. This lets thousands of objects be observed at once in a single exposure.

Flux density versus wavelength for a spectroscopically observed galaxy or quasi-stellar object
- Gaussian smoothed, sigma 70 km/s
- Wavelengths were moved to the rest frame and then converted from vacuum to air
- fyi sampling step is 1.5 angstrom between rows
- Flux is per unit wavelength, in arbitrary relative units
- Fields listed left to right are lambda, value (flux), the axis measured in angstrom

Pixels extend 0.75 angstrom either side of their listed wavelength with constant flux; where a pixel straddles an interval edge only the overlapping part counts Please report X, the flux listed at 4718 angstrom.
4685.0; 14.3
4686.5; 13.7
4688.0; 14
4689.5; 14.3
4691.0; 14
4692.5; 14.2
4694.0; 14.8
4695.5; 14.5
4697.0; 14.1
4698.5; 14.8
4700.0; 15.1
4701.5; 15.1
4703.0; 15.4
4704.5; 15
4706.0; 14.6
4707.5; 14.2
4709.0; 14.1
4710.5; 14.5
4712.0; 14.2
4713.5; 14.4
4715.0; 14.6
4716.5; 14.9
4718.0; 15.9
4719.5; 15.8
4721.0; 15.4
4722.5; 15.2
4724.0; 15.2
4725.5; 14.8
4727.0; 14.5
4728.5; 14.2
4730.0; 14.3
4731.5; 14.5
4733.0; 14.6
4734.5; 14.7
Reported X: 15.9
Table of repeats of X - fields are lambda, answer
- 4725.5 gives 14.8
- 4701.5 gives 15.1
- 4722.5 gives 15.2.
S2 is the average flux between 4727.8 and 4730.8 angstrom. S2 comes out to 14.3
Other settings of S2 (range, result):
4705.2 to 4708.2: 14.4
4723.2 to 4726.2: 15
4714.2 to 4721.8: 15.3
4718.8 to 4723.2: 15.5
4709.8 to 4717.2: 14.5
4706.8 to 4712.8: 14.3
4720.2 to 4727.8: 15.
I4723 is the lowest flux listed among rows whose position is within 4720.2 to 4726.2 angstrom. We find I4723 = 14.8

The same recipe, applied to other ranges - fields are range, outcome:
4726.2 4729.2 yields 14.2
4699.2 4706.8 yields 14.6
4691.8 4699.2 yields 14.1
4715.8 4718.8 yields 14.9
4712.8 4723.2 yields 14.4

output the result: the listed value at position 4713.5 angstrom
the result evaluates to 14.4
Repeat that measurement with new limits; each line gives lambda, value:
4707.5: 14.2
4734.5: 14.7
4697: 14.1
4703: 15.4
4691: 14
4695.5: 14.5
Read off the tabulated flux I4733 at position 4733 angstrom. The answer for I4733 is 14.6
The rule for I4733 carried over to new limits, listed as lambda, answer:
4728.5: 14.2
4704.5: 15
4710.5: 14.5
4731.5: 14.5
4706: 14.6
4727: 14.5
